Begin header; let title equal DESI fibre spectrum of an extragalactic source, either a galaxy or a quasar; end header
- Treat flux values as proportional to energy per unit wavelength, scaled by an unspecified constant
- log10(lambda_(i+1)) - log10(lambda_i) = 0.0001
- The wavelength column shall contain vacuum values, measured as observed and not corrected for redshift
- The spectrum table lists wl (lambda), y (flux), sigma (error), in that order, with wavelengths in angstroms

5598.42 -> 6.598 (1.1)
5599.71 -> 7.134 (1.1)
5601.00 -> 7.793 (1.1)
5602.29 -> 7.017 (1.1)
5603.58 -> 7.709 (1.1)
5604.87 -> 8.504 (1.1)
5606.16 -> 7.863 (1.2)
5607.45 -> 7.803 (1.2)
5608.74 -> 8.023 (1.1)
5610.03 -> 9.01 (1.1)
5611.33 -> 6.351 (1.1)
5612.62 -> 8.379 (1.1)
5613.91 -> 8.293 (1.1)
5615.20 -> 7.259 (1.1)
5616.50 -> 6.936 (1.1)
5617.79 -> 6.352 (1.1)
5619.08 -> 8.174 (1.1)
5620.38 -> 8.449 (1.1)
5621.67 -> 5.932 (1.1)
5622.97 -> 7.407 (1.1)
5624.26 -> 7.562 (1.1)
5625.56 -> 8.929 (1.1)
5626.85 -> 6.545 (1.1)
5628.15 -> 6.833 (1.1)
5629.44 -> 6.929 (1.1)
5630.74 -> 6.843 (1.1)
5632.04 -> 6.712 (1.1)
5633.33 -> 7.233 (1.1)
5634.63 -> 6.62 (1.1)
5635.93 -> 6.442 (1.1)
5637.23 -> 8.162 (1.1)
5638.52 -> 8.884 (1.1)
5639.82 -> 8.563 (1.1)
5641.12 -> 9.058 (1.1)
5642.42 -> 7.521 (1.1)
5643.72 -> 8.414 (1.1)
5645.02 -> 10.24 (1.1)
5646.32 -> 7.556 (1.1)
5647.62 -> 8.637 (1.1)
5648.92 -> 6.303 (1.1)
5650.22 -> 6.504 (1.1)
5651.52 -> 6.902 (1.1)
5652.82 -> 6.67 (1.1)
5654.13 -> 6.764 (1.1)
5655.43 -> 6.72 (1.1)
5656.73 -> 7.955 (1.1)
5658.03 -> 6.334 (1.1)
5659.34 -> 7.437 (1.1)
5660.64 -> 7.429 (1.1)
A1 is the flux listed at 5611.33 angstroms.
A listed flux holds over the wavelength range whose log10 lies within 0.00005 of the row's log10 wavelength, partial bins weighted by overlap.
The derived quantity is 6.351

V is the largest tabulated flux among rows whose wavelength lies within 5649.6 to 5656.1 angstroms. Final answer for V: 6.902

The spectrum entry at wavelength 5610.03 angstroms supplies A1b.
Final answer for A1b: 9.01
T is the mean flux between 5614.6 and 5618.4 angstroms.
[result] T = 6.84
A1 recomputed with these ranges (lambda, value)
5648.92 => 6.303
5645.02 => 10.24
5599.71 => 7.134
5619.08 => 8.174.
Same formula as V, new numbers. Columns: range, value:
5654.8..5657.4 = 7.955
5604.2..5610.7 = 9.01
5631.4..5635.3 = 7.233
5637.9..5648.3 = 10.24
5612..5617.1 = 8.379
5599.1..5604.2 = 7.793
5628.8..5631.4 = 6.929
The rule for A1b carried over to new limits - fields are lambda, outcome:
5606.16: 7.863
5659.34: 7.437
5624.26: 7.562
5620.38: 8.449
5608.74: 8.023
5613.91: 8.293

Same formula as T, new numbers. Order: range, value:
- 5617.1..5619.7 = 7.27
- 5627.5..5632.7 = 6.84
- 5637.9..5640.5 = 8.72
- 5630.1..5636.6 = 6.77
